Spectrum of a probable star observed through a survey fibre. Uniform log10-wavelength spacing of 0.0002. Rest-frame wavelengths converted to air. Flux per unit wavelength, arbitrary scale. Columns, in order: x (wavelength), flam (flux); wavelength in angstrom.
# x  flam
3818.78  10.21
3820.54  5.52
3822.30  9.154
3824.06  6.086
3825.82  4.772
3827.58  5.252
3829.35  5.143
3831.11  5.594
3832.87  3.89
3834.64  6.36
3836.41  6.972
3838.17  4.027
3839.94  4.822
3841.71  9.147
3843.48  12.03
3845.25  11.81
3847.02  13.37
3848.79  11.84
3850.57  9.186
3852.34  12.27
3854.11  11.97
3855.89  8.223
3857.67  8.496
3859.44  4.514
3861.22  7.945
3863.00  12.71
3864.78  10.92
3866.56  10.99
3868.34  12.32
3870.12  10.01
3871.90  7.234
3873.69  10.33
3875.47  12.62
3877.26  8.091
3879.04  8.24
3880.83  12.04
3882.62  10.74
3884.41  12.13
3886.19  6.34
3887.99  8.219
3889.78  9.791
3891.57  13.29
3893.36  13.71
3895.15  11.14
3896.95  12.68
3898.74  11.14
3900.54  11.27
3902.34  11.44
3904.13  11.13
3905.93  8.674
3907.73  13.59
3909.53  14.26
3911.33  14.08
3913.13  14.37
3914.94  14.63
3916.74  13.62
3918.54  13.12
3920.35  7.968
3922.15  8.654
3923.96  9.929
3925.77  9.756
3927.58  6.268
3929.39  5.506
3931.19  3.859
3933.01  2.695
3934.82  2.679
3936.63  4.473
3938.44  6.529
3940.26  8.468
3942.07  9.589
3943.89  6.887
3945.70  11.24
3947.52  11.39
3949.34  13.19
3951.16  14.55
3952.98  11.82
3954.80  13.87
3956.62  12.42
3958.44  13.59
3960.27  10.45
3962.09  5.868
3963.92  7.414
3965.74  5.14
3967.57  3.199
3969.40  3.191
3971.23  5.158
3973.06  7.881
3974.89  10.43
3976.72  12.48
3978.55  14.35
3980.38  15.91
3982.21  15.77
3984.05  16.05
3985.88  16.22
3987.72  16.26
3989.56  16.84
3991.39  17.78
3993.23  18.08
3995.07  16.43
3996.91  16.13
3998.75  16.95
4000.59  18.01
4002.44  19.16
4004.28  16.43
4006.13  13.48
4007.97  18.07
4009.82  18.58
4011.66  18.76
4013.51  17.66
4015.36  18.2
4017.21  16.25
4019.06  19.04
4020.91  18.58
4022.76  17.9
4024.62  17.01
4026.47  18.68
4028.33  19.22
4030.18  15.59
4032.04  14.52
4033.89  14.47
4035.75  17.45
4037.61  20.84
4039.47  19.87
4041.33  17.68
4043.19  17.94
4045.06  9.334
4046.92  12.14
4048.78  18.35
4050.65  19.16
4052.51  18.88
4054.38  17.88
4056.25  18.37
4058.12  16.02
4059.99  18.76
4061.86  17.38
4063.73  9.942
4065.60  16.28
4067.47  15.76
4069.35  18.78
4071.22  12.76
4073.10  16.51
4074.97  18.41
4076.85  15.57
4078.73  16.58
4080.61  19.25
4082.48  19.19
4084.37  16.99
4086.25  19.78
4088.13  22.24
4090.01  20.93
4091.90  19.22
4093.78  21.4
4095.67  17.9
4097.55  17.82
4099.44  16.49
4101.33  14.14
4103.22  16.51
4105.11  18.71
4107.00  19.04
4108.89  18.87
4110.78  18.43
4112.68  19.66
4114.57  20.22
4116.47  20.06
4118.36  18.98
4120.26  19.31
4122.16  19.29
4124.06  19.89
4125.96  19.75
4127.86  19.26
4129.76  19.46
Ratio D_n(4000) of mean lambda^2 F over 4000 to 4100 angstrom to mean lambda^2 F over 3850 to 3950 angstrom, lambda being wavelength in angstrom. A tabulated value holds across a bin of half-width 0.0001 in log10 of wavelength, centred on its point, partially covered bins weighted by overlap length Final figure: 1.90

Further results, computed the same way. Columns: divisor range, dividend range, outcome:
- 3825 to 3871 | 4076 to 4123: 2.45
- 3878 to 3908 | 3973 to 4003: 1.52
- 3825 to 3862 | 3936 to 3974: 1.18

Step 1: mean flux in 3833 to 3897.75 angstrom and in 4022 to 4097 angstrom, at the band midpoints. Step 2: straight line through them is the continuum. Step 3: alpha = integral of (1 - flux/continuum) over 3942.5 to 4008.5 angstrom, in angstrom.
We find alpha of 6.7 angstrom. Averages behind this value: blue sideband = 9.83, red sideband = 17.4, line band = 12.8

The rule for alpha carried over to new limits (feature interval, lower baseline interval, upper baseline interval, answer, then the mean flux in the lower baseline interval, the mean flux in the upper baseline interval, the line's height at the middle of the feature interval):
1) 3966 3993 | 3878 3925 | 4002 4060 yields 5.1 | 11.4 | 17.3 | 14.9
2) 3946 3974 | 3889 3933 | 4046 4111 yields 7.4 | 10.8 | 17.6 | 12.8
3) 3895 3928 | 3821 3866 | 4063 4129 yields -2.0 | 8.26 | 18.1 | 10.9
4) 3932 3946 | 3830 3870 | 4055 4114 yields 6.8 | 9.07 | 17.7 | 12.3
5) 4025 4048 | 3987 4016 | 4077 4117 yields 1.7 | 17.3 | 18.7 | 17.8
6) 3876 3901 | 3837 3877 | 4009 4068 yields 1.0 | 9.81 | 17.1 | 11.1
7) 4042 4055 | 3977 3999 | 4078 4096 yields 1.4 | 16.3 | 19.4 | 18.2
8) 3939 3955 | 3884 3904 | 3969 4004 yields 2.5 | 11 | 14.6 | 13.1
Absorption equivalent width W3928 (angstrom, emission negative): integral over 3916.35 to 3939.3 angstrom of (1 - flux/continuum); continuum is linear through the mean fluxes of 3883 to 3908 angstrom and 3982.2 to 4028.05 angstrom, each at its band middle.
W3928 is 10.0 angstrom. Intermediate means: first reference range 11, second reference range 17.3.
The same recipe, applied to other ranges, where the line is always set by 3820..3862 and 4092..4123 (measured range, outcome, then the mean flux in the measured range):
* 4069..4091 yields -0.7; 18.1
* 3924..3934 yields 4.7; 5.96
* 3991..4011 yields -4.1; 17.2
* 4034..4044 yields -1.6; 18.4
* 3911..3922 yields -1.7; 12.6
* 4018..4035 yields -2.1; 17.2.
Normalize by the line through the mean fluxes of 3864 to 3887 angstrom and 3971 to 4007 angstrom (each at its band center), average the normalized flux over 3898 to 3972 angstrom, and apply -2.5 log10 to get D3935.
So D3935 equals 0.31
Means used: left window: 10.2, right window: 15.2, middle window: 9.44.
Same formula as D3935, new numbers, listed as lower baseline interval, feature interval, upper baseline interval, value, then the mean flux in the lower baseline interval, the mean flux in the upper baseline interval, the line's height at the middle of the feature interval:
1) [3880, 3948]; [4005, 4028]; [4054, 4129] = -0.208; 9.91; 18.1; 14.6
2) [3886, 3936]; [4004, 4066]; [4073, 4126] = -0.088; 10.2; 18.7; 15.8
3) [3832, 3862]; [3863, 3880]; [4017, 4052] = -0.055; 8.65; 17.1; 9.75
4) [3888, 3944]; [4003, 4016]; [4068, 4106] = -0.212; 9.85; 17.9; 14.3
